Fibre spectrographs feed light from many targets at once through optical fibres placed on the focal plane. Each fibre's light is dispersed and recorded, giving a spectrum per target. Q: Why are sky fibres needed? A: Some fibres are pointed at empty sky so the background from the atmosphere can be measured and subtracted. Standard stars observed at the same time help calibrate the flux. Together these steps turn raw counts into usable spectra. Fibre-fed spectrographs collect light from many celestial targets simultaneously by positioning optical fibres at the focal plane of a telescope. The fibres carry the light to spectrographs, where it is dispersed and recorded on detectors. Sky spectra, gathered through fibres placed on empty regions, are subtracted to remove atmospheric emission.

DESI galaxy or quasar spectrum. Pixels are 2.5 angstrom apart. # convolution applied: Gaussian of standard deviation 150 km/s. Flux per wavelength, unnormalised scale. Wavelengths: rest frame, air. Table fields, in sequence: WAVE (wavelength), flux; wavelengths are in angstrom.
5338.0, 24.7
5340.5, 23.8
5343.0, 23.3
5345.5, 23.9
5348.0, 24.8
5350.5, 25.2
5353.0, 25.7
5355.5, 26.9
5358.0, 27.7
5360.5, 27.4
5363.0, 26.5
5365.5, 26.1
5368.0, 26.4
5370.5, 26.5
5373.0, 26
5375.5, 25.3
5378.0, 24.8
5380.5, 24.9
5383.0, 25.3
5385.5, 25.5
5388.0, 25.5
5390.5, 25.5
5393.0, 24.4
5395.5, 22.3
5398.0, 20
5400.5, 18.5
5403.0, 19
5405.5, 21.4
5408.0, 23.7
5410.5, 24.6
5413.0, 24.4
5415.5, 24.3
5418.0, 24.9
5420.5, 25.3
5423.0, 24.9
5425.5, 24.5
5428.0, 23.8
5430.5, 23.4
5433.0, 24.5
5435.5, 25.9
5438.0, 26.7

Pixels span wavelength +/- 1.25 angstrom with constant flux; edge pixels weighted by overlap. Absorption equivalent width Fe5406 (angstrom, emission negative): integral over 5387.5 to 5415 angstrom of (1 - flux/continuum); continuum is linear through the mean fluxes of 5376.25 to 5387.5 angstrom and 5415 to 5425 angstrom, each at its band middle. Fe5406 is 2.62 angstrom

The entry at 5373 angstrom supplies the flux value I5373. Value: 26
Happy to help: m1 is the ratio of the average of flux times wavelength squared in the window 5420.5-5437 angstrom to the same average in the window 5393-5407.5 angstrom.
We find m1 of 1.2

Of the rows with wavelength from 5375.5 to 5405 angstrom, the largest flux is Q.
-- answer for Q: 25.5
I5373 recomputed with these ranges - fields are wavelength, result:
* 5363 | 26.5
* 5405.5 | 21.4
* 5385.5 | 25.5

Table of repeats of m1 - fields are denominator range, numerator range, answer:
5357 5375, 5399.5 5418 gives 0.86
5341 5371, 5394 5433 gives 0.91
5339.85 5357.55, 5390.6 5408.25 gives 0.88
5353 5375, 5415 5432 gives 0.94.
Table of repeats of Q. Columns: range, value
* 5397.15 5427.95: 25.3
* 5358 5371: 27.7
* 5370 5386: 26.5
